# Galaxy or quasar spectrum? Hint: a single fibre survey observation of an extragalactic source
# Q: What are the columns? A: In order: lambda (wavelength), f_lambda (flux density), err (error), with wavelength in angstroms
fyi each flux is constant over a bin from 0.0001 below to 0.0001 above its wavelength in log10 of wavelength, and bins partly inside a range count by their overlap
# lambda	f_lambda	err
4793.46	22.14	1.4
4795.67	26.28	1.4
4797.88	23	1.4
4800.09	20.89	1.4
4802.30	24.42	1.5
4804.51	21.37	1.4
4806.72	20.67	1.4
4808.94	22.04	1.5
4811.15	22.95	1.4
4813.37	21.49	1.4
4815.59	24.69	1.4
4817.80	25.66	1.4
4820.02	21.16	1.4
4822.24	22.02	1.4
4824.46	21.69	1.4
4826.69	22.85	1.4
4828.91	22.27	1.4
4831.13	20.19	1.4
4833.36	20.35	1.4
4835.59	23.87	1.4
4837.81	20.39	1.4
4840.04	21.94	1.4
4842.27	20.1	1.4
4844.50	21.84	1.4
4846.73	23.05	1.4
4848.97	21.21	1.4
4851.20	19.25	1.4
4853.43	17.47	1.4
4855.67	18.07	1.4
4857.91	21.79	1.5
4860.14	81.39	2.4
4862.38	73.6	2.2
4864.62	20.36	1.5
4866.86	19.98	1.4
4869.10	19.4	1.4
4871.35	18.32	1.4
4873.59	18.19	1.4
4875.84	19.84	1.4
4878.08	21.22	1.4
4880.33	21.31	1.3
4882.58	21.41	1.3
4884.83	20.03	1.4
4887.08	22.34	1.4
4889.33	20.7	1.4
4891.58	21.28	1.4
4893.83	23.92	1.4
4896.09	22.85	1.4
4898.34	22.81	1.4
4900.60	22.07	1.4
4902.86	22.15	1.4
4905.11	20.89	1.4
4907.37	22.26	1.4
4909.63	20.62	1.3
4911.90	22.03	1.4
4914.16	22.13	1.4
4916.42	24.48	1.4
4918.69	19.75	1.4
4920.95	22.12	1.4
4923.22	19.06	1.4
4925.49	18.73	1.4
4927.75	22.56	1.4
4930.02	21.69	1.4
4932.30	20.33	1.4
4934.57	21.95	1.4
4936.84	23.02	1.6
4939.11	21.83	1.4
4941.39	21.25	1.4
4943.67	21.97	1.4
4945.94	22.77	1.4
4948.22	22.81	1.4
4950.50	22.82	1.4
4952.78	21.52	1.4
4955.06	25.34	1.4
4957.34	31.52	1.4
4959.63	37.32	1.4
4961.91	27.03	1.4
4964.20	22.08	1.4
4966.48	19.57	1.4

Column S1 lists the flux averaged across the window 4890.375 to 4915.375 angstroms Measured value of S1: 22.1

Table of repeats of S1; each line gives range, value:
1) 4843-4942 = 23.6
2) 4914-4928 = 21.1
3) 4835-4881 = 25.9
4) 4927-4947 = 21.9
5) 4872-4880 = 19.8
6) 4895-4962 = 22.9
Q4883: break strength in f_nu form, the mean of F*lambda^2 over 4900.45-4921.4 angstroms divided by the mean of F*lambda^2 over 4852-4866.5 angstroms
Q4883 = 0.6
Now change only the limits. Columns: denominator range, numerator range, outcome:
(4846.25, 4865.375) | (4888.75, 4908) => 0.67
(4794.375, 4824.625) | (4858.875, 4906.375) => 1.19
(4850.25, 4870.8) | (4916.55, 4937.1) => 0.68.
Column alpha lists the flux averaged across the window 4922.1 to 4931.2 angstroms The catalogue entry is 20.5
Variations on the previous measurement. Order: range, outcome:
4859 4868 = 48.7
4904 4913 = 21.4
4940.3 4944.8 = 21.6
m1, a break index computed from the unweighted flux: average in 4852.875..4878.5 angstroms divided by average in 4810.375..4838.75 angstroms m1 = 1.3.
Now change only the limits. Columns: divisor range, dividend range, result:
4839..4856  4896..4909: 1.08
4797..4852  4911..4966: 1.05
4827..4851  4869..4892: 0.95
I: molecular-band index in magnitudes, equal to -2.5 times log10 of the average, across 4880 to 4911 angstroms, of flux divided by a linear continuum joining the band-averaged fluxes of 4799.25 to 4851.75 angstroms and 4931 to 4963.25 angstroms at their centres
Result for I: 0.08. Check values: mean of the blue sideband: 22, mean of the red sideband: 24.4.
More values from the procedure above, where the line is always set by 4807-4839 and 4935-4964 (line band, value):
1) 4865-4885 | 0.166 mag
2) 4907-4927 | 0.138 mag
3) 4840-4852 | 0.072 mag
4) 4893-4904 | 0.047 mag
